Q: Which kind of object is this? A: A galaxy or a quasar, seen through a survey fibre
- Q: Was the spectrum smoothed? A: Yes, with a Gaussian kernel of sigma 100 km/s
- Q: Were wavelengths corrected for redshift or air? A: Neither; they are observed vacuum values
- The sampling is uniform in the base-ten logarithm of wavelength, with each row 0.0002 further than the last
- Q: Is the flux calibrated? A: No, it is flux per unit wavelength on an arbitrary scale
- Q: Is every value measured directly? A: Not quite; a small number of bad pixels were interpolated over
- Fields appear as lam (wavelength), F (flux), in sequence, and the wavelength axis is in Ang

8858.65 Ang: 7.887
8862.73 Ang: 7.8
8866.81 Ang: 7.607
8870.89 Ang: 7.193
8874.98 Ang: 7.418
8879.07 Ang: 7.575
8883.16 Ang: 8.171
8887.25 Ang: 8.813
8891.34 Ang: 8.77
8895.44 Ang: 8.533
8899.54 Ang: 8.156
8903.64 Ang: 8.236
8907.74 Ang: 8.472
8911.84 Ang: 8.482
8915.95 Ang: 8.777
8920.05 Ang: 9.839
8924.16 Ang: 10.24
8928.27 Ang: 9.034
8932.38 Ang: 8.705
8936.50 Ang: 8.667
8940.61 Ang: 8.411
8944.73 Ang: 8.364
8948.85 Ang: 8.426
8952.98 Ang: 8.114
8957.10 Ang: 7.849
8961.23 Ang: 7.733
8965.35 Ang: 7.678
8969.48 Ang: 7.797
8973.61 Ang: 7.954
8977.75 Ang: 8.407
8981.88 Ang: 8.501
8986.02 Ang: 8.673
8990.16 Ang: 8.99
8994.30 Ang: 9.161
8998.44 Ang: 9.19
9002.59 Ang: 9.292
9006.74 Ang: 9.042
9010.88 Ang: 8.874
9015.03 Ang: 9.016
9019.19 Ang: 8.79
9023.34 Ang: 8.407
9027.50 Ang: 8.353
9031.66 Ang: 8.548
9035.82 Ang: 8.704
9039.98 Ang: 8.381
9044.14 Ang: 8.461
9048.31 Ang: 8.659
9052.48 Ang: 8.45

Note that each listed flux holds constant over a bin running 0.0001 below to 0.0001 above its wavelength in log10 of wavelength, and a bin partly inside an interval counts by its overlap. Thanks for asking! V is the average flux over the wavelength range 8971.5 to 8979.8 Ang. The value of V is 8.17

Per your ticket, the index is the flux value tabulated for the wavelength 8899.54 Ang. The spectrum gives 8.156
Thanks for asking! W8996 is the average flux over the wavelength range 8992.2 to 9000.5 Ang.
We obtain 9.18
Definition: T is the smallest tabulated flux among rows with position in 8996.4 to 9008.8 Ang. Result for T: 9.042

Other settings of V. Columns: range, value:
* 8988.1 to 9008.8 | 9.13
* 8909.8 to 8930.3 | 9.28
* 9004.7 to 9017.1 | 8.98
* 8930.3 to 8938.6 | 8.69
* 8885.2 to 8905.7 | 8.5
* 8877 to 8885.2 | 7.87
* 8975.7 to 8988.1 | 8.53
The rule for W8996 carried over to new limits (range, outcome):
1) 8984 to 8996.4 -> 8.95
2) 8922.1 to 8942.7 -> 9.01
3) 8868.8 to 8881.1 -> 7.4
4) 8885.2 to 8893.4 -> 8.79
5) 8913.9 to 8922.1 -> 9.32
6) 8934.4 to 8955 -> 8.39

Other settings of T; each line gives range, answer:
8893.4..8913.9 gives 8.156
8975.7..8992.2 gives 8.407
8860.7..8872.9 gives 7.193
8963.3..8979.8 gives 7.678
